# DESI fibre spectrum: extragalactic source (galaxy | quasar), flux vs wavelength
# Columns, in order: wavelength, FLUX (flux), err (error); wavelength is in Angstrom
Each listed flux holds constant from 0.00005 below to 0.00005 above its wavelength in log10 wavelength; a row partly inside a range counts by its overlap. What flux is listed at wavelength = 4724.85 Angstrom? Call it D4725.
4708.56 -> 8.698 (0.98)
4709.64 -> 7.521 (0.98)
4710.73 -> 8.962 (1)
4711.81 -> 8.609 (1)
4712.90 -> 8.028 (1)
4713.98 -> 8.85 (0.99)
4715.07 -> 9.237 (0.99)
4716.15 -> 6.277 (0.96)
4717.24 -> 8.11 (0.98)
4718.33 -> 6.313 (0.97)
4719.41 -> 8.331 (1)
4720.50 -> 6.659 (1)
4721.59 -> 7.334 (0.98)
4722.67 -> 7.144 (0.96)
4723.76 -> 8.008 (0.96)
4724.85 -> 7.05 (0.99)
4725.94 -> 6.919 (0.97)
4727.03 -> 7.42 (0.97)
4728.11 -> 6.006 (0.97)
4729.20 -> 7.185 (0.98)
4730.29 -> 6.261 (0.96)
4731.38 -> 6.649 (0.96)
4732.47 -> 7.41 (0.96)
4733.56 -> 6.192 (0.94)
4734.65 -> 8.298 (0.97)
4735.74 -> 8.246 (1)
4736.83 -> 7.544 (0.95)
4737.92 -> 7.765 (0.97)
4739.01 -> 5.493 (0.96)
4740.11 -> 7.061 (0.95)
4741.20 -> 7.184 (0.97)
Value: 7.05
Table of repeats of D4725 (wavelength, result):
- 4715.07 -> 9.237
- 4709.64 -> 7.521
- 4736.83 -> 7.544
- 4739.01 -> 5.493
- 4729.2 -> 7.185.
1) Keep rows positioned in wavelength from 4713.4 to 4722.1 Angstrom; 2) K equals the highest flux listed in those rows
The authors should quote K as 9.237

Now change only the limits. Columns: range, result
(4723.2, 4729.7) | 8.008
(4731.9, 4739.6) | 8.298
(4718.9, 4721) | 8.331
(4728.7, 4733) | 7.41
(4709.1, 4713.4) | 8.962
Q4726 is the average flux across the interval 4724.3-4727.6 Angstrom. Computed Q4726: 7.12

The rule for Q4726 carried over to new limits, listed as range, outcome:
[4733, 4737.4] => 7.57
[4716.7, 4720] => 7.57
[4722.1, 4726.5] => 7.28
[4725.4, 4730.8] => 6.77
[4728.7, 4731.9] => 6.69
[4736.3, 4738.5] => 7.63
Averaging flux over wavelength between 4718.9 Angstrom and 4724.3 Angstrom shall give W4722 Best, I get 7.49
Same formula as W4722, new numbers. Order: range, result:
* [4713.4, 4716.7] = 8.13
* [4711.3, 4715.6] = 8.67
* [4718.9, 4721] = 7.49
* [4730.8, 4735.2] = 7.13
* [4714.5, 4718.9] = 7.5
